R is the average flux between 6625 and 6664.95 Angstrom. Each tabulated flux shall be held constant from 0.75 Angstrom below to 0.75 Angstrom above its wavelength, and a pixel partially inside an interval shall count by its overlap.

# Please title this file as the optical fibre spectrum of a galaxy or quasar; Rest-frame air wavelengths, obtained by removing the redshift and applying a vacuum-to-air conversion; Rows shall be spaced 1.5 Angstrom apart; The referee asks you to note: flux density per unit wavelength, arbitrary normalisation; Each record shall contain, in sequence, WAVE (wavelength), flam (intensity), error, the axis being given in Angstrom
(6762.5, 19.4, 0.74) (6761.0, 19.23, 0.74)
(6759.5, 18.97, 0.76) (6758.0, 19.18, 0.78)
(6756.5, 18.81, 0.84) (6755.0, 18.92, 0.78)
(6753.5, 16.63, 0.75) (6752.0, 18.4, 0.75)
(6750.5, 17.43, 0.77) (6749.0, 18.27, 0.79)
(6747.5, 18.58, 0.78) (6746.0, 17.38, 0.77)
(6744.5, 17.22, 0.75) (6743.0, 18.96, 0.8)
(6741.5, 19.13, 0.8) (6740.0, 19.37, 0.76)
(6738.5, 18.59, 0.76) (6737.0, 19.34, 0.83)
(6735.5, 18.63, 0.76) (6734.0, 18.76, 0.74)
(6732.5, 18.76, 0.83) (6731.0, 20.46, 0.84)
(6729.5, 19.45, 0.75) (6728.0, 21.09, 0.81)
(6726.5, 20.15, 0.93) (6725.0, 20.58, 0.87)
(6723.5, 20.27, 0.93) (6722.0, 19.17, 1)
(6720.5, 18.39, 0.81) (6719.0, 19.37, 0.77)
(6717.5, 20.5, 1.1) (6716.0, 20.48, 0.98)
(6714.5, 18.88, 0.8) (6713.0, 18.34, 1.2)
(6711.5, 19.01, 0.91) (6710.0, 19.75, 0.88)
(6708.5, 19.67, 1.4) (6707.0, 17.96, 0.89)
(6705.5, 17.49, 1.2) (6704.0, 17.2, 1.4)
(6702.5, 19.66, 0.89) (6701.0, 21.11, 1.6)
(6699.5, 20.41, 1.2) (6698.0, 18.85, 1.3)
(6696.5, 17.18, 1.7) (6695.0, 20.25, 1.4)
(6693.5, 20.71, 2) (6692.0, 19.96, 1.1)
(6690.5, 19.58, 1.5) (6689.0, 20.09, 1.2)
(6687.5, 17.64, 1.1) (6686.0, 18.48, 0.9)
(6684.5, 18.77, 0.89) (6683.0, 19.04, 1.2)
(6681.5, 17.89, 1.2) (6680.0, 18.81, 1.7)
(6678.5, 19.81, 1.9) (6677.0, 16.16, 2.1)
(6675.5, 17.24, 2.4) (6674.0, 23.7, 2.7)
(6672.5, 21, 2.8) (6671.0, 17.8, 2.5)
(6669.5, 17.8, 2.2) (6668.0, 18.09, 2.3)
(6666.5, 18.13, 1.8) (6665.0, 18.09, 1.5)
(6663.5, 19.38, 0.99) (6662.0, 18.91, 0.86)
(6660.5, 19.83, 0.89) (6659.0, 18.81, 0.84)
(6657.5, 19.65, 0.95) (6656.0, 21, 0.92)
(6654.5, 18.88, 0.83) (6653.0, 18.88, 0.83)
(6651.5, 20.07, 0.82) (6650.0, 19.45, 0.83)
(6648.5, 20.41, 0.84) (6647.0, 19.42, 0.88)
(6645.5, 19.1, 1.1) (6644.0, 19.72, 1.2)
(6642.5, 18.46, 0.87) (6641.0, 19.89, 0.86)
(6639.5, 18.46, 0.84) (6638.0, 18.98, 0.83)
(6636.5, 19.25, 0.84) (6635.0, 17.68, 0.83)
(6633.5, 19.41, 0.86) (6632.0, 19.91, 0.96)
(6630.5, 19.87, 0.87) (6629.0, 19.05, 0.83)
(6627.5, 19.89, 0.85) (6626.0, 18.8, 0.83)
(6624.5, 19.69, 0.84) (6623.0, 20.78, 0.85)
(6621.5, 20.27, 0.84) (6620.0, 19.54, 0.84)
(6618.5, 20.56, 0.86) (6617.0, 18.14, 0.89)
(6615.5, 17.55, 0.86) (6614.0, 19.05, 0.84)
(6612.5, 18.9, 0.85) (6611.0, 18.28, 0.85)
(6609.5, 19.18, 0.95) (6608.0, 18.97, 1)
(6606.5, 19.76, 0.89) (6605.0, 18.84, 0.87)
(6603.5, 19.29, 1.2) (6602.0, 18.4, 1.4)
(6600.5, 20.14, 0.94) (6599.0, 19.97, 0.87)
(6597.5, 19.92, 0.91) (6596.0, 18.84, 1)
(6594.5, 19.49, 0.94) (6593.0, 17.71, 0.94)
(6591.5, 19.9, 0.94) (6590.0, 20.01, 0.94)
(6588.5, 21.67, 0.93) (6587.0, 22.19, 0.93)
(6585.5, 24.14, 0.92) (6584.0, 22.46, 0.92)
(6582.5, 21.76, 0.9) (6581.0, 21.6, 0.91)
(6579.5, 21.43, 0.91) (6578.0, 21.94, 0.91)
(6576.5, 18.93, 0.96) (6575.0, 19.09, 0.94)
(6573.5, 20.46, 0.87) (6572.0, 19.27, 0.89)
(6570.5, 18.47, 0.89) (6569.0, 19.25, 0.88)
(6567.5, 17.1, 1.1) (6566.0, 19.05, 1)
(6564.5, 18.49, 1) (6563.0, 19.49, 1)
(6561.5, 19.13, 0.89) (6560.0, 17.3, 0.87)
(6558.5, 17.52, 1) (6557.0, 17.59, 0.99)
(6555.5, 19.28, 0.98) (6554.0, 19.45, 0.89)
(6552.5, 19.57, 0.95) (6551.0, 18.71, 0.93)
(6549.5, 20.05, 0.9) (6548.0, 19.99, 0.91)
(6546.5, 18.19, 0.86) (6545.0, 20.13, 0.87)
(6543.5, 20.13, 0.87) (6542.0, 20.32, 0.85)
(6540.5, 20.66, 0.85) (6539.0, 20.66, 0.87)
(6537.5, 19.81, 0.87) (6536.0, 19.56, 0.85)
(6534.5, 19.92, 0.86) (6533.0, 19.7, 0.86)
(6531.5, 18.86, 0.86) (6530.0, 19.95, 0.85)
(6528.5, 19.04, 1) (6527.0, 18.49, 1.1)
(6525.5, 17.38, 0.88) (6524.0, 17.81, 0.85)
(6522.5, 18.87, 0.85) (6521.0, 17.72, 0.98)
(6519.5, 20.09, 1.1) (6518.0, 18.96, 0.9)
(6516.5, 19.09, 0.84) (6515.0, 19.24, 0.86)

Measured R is 19.3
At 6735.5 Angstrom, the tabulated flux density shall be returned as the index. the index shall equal 18.63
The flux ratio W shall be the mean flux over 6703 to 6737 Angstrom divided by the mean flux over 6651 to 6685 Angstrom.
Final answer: 1.0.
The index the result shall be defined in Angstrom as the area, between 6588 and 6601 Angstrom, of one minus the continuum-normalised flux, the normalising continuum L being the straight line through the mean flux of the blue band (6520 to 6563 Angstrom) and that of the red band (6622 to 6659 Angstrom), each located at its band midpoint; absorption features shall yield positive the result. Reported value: -0.3 Angstrom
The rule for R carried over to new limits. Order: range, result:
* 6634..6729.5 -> 19.2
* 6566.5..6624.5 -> 19.8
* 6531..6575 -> 19.2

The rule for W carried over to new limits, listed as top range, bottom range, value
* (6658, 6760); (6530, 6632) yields 0.97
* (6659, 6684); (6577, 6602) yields 0.91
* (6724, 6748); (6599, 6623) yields 1.00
